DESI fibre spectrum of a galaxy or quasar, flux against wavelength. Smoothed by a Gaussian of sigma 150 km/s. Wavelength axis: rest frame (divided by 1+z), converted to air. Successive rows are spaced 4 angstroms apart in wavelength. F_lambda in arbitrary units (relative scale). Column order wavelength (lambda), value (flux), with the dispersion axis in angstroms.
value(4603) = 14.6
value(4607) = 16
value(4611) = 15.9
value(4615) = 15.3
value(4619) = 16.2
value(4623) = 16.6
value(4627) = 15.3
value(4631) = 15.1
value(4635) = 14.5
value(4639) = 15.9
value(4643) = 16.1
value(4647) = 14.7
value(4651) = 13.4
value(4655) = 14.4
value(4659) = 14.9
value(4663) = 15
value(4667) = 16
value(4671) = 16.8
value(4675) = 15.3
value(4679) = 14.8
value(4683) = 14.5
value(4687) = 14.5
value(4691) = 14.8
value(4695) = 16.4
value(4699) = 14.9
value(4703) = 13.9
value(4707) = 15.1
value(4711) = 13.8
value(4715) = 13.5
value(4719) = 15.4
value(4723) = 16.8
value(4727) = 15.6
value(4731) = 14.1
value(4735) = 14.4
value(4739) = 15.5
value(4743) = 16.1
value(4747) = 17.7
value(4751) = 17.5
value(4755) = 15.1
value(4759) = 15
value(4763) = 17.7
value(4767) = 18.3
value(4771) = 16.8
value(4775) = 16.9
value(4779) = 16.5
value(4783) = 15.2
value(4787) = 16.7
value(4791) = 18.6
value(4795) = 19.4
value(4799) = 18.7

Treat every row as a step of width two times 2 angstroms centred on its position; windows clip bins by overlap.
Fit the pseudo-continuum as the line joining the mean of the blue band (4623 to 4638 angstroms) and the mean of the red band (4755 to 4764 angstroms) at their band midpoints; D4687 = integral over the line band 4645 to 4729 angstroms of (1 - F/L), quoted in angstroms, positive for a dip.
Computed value 3.1 angstroms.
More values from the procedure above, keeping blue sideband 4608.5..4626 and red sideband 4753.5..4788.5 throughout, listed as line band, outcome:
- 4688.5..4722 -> 3.0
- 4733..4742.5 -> 0.7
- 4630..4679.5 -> 2.9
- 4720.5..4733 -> 0.6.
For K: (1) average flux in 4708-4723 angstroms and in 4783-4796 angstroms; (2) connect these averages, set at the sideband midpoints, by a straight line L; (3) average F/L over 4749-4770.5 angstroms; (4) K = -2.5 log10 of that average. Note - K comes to -0.02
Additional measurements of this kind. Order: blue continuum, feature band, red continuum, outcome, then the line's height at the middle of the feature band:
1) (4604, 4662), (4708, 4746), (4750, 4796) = 0.09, 16.4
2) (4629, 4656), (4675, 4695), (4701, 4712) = -0.03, 14.5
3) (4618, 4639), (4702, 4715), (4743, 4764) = 0.14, 16.2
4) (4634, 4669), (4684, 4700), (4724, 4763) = 0.02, 15.4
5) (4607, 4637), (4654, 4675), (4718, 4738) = 0.00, 15.5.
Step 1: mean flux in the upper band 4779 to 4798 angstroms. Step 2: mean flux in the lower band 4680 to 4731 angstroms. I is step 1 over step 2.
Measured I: 1.17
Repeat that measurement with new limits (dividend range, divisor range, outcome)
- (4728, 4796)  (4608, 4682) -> 1.08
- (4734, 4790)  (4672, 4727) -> 1.10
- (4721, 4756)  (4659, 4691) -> 1.04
